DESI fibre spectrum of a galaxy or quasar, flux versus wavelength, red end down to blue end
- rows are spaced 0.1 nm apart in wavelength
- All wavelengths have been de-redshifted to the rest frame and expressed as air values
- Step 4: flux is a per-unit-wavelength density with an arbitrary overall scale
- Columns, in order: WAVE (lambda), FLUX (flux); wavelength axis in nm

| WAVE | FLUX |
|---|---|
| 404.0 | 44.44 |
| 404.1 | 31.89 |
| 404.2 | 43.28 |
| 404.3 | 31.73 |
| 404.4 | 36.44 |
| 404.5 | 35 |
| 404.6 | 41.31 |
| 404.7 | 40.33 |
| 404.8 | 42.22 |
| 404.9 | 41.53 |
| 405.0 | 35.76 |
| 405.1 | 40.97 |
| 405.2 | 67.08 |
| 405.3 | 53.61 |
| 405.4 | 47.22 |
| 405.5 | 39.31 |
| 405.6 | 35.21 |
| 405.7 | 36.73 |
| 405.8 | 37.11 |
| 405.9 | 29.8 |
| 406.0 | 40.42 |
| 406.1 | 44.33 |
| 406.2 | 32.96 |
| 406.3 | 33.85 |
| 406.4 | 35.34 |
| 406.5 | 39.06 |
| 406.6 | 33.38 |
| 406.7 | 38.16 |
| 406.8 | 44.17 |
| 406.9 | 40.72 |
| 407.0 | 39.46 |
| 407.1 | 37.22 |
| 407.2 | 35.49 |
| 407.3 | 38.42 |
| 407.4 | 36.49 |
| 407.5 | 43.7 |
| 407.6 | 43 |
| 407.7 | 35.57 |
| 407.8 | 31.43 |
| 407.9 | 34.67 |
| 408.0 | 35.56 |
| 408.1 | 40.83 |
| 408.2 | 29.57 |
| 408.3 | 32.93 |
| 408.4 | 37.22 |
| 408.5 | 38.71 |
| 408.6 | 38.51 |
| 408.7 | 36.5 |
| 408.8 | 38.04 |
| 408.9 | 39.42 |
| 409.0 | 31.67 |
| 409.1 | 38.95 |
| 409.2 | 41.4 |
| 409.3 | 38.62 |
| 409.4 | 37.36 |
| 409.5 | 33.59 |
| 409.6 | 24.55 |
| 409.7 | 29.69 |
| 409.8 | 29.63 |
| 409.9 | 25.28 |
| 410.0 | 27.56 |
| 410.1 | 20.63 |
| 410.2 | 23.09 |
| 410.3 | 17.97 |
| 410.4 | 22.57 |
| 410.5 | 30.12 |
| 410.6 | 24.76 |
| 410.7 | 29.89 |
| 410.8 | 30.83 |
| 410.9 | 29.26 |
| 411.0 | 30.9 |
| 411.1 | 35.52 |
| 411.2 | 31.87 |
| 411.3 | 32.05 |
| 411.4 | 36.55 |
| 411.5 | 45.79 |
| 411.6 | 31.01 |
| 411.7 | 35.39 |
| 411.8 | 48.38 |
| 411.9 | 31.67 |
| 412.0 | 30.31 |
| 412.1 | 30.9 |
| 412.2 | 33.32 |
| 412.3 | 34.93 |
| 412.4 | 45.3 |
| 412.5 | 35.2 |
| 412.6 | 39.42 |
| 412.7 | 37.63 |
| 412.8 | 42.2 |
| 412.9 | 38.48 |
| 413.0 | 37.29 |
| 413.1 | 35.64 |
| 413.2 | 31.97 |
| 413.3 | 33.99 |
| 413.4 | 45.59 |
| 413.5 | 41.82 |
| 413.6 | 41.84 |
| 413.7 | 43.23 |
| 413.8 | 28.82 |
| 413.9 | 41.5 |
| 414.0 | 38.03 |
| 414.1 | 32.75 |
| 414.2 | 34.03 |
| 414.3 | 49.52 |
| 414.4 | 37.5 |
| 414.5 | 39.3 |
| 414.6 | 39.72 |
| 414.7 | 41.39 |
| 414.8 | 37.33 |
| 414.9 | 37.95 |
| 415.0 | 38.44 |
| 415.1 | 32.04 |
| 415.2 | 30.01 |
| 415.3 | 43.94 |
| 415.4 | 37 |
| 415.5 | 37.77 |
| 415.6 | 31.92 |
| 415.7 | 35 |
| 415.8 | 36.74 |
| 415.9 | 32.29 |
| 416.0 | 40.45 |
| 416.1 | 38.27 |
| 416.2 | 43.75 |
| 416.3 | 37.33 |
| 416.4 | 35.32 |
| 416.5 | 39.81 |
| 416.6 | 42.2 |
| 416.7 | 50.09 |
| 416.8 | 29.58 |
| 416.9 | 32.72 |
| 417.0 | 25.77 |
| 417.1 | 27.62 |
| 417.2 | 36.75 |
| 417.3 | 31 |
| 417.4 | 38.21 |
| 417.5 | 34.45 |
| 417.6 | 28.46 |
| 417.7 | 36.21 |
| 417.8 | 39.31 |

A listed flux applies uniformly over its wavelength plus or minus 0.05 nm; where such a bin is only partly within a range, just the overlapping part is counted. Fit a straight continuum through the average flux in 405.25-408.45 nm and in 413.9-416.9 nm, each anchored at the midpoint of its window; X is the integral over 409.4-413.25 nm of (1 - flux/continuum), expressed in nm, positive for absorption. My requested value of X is 0.55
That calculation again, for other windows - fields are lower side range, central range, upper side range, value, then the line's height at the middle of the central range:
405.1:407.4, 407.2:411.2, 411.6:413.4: 0.571 nm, 38.4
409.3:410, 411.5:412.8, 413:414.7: -0.055 nm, 35.2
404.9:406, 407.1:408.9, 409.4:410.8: -0.180 nm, 33.7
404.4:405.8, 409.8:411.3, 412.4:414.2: 0.459 nm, 39.5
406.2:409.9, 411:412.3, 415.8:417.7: 0.037 nm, 36.1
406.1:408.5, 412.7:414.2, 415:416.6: -0.037 nm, 37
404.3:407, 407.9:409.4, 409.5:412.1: -0.117 nm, 34.3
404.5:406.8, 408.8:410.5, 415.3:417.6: 0.368 nm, 38.7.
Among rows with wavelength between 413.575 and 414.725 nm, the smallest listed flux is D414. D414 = 28.82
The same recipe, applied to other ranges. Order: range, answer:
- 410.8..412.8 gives 29.26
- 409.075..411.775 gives 17.97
